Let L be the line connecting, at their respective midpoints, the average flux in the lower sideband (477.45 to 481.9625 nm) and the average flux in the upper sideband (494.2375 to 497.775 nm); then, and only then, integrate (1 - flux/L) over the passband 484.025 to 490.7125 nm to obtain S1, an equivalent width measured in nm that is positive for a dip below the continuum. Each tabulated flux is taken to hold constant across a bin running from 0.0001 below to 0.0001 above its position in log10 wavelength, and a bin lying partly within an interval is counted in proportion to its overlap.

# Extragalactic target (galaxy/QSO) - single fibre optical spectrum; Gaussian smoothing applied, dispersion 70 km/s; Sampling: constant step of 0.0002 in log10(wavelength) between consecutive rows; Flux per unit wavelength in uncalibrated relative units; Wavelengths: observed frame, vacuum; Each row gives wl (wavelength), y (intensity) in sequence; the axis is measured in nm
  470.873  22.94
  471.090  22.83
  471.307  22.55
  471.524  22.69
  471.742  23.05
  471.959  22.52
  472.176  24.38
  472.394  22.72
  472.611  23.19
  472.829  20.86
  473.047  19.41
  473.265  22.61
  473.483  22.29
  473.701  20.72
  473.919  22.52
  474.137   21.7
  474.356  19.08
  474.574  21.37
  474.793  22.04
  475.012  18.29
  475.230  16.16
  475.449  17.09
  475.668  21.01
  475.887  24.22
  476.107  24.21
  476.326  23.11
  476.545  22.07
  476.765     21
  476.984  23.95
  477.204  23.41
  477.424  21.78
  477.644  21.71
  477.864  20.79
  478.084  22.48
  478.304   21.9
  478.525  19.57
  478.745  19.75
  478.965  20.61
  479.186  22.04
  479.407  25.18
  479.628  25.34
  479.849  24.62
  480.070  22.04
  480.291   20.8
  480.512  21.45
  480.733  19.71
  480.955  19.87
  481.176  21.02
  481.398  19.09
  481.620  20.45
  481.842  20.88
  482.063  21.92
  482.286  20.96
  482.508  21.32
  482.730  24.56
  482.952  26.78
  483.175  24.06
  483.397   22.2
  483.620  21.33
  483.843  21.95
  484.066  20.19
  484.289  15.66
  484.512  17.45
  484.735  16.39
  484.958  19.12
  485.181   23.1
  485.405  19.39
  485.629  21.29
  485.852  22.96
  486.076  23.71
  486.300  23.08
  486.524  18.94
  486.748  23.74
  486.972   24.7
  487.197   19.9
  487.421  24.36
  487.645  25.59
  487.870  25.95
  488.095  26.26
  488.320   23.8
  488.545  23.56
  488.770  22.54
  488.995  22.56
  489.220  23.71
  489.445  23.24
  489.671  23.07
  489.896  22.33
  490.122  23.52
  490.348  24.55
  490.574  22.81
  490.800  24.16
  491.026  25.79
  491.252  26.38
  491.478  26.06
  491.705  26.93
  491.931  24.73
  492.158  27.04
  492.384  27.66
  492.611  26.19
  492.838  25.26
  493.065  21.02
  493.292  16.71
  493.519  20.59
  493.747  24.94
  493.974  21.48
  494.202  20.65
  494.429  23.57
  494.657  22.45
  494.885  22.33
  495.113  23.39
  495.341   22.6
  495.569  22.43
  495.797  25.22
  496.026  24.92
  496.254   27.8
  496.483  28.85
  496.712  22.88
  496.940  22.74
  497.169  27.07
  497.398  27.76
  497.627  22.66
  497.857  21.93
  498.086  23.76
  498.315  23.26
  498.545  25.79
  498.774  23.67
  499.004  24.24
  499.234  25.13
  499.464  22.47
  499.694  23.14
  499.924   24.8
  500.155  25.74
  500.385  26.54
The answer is 0.16 nm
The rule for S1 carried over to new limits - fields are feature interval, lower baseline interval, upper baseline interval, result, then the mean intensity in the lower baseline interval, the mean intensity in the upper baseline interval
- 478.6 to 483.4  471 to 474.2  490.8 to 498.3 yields 0.21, 22.3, 24.2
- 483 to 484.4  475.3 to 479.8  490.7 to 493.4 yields 0.12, 22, 24.9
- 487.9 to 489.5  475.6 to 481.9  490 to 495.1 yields -0.04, 21.9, 23.8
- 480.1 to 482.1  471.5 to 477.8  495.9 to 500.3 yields 0.17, 21.7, 24.7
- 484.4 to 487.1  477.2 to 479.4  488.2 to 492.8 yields 0.26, 21.5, 24.6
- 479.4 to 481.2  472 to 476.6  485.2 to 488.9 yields 0.01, 21.4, 23.1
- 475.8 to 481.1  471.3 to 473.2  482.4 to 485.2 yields -0.12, 22.4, 21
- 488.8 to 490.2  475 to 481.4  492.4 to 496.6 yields -0.01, 21.6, 23.5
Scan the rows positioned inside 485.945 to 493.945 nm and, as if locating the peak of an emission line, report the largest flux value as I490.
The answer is 27.66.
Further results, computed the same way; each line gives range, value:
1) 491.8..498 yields 28.85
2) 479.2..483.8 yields 26.78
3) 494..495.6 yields 23.57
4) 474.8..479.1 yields 24.22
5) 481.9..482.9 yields 24.56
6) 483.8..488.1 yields 26.26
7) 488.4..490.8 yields 24.55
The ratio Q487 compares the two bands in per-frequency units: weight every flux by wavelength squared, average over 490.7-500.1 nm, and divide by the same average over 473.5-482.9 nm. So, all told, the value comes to 1.21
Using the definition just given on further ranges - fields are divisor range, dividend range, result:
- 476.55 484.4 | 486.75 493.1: 1.17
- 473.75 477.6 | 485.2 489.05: 1.13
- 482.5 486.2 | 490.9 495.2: 1.16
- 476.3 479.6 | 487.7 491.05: 1.13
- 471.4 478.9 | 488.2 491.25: 1.16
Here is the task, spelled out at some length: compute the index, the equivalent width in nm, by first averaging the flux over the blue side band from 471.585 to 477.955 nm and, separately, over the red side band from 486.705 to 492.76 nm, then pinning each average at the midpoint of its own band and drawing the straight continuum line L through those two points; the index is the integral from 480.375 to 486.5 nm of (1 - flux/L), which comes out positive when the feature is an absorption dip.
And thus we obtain 0.58 nm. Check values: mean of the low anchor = 21.6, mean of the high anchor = 24.5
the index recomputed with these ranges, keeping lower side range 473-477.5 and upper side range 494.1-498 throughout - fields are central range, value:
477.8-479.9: -0.03 nm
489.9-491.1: -0.03 nm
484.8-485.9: 0.09 nm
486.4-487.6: 0.02 nm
